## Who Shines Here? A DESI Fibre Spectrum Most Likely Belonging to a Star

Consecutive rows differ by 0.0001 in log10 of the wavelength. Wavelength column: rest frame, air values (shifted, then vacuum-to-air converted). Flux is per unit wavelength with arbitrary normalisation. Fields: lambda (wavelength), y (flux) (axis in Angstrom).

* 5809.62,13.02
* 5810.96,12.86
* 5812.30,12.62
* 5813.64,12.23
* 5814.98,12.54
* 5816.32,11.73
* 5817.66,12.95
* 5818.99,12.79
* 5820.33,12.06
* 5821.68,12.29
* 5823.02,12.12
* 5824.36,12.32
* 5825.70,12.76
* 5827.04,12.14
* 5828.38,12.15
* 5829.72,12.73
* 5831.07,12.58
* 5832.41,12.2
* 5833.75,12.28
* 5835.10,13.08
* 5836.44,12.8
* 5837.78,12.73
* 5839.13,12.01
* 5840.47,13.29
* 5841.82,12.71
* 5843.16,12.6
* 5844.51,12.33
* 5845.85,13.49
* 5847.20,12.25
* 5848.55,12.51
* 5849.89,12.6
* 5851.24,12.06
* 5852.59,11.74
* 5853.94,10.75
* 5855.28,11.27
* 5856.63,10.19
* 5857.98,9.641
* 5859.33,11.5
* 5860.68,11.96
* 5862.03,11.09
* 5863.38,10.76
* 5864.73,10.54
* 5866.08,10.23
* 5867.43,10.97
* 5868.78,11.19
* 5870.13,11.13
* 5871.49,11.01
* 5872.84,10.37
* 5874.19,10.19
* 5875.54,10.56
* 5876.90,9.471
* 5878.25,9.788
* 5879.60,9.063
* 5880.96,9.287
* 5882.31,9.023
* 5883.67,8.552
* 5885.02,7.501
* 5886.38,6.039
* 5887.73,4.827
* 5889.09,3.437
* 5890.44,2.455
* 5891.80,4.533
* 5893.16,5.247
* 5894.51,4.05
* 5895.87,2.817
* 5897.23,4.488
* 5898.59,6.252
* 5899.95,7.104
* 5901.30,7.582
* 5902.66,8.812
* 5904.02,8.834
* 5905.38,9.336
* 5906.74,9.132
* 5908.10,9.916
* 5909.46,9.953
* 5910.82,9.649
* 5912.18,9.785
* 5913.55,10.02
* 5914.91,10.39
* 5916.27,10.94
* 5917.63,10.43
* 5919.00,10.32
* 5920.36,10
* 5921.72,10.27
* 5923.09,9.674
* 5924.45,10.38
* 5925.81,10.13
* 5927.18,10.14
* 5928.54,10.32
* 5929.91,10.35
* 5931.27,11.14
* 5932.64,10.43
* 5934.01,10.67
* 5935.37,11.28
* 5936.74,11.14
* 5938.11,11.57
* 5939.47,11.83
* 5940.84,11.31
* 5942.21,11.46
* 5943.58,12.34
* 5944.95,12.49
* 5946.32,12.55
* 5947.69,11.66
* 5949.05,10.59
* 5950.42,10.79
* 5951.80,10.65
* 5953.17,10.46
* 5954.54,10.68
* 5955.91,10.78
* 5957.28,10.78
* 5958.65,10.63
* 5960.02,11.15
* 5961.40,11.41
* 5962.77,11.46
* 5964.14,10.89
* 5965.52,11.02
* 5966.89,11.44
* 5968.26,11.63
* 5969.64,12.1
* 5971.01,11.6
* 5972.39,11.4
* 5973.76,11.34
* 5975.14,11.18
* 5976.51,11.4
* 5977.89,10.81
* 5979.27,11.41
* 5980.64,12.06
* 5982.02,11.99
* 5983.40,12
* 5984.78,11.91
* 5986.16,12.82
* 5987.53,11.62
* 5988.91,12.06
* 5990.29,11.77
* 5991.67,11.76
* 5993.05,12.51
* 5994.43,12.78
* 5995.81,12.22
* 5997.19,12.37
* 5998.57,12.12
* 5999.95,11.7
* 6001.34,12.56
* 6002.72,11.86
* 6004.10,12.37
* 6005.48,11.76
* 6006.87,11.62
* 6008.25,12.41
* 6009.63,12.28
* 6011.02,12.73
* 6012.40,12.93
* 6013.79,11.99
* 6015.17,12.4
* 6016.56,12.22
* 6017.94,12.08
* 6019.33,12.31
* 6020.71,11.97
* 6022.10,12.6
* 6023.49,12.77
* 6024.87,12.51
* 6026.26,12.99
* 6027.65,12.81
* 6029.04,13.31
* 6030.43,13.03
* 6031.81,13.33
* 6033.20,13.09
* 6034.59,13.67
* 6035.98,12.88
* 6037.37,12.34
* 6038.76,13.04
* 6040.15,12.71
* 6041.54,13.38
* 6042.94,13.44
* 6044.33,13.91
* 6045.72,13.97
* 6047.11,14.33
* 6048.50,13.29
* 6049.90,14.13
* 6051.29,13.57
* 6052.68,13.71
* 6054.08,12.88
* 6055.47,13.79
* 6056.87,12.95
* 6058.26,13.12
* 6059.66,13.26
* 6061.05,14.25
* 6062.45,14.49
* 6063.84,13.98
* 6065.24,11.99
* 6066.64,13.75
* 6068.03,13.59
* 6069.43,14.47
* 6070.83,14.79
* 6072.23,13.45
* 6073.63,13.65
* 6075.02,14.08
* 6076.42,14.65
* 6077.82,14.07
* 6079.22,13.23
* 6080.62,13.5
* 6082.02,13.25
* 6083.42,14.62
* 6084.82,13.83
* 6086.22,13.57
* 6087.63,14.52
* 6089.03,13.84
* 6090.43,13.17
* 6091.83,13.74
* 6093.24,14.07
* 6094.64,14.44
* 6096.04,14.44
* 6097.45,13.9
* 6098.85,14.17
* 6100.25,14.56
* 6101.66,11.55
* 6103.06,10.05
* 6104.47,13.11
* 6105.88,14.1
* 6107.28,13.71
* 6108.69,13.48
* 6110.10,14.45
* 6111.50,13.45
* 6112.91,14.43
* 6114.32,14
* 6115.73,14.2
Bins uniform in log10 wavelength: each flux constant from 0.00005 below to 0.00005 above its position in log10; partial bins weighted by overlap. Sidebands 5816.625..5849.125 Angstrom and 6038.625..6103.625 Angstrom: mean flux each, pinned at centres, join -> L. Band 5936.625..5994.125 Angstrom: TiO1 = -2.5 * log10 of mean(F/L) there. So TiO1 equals 0.15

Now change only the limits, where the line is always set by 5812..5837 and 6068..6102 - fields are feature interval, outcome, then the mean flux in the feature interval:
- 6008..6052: 0.053 mag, 13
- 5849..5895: 0.344 mag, 9.24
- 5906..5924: 0.277 mag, 10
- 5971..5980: 0.177 mag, 11.3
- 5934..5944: 0.142 mag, 11.5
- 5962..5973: 0.159 mag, 11.4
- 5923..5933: 0.248 mag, 10.4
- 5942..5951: 0.123 mag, 11.7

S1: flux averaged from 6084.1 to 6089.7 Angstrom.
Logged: 13.9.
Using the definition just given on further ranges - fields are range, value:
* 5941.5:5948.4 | 12.1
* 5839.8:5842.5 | 13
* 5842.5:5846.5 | 12.8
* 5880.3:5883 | 9.15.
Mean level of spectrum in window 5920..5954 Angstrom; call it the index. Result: 11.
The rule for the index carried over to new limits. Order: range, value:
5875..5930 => 8.29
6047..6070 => 13.6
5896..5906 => 7.22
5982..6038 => 12.4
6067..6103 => 13.8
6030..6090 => 13.6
